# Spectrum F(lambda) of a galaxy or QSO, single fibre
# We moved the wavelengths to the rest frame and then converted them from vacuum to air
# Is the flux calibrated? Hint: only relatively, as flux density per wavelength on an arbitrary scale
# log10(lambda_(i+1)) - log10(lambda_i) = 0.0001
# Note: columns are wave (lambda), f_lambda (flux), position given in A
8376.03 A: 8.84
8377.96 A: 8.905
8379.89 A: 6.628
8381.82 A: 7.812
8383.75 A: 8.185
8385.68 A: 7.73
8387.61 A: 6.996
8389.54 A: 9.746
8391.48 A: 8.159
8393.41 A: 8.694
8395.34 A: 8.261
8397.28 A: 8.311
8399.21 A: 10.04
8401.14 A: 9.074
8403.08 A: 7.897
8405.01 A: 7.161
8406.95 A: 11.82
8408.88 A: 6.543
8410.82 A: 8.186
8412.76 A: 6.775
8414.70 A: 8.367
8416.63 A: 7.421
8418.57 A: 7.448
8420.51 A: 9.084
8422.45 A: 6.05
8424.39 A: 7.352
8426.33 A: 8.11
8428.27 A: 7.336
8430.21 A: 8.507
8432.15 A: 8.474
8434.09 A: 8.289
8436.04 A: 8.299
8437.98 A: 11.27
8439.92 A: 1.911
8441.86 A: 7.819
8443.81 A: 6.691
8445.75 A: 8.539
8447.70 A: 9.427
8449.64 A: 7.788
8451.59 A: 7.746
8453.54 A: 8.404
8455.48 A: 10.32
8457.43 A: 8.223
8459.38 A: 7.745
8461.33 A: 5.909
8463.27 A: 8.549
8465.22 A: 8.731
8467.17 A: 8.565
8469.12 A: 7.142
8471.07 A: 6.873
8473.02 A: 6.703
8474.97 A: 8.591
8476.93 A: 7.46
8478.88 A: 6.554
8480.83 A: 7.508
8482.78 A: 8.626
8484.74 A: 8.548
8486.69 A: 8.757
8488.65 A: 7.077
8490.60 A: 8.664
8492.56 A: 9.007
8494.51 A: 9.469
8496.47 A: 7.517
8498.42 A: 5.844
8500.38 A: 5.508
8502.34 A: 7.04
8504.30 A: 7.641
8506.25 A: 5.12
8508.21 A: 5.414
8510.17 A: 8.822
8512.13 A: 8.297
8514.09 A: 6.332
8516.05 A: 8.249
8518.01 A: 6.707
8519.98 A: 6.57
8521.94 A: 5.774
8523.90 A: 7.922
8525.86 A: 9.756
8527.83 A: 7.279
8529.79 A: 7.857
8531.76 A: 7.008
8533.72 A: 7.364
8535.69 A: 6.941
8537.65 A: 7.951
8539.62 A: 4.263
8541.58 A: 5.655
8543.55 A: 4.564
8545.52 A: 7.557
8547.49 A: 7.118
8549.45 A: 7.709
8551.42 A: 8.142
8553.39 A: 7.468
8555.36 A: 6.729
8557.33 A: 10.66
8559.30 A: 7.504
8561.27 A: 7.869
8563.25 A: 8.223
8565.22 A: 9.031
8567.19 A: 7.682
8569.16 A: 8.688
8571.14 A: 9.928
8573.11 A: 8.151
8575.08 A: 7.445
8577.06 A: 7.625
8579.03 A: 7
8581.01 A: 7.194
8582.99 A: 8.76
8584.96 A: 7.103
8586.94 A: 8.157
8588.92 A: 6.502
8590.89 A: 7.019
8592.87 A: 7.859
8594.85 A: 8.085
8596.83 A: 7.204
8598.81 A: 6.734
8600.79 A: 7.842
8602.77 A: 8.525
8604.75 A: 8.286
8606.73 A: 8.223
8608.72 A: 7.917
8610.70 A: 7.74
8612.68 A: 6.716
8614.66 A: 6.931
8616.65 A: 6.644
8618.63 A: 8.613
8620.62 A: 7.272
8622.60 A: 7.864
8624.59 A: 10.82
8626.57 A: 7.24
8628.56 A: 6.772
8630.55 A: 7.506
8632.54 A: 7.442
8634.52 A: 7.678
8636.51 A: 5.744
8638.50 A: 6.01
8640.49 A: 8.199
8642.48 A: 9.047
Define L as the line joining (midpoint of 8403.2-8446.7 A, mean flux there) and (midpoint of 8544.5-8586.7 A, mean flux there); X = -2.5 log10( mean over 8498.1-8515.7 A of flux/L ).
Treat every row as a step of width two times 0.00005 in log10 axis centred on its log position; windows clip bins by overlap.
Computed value 0.17 mag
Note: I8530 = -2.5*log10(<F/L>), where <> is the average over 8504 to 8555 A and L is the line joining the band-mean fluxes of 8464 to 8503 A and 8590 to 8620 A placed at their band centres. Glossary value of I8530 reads 0.09 mag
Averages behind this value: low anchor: 7.72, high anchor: 7.62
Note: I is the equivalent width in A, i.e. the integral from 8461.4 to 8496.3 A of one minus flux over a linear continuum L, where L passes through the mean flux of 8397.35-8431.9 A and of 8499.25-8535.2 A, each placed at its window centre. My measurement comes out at -2.3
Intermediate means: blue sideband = 8.08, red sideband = 7.14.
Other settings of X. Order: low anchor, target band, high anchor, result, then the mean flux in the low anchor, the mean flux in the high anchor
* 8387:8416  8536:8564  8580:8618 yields 0.08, 8.41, 7.56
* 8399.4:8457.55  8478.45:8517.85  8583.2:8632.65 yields 0.06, 8.04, 7.66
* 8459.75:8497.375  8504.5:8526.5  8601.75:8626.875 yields 0.11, 7.91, 7.93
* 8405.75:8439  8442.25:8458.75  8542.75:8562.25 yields -0.04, 8.18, 7.56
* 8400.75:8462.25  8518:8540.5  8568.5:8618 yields 0.09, 7.93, 7.69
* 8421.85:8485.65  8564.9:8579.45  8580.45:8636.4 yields -0.07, 7.83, 7.64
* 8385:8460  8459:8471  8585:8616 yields 0.04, 8.11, 7.56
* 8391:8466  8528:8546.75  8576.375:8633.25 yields 0.18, 8.07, 7.64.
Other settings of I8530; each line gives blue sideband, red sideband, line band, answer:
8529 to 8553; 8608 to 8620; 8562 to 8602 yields -0.09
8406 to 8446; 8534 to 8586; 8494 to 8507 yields 0.13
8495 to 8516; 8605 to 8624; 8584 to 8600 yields 0.02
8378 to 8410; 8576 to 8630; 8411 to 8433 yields 0.07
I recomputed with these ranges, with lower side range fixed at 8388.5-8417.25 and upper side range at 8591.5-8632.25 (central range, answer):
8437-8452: 1.2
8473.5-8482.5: 0.7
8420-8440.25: 1.2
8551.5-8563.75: -0.3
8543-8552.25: 1.0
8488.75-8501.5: 0.8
